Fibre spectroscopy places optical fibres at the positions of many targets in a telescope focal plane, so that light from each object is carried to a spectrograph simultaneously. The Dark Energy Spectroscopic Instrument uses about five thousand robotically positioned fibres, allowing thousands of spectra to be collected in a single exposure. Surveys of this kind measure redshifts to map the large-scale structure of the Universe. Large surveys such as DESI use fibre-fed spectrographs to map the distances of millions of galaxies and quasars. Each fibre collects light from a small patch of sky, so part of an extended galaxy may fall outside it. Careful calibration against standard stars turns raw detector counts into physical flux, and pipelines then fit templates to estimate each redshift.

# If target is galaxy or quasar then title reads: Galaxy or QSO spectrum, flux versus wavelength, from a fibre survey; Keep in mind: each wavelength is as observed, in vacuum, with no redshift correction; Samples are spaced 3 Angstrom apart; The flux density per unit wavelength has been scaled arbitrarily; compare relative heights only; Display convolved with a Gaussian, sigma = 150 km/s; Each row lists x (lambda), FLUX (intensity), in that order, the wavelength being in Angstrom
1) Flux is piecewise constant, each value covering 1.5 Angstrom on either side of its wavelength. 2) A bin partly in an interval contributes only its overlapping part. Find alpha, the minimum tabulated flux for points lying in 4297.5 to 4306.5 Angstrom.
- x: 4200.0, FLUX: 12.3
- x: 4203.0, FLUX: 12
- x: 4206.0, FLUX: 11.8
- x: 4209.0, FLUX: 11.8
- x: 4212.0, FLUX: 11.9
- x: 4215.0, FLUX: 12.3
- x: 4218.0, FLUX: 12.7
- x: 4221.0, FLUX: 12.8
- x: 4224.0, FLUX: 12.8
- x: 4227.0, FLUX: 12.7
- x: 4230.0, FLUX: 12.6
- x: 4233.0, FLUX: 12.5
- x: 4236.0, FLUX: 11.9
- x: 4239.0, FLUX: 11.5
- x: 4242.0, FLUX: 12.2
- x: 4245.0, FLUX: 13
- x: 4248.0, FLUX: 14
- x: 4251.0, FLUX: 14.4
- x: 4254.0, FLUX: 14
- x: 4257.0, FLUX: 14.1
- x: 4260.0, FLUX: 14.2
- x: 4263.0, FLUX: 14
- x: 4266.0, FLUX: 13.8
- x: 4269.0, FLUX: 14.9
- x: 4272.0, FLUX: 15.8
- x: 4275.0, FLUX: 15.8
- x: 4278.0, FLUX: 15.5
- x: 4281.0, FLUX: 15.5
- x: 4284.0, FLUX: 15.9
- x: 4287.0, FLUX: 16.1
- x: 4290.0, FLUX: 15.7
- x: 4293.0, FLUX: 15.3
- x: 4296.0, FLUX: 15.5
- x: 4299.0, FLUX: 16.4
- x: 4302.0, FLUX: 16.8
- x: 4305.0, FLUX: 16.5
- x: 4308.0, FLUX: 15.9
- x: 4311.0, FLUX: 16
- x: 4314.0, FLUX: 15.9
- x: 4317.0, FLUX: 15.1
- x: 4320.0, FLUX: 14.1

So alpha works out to 16.4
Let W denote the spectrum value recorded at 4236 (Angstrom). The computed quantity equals 11.9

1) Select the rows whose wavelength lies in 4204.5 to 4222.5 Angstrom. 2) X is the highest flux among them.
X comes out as 12.8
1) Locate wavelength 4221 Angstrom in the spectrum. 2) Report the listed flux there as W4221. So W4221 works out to 12.8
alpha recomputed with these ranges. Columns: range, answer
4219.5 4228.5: 12.7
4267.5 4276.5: 14.9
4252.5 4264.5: 14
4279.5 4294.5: 15.3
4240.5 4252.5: 12.2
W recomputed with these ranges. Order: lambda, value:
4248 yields 14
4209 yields 11.8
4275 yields 15.8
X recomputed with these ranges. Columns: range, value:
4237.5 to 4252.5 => 14.4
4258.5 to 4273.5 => 15.8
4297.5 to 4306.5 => 16.8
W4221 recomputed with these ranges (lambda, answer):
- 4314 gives 15.9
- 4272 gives 15.8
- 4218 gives 12.7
